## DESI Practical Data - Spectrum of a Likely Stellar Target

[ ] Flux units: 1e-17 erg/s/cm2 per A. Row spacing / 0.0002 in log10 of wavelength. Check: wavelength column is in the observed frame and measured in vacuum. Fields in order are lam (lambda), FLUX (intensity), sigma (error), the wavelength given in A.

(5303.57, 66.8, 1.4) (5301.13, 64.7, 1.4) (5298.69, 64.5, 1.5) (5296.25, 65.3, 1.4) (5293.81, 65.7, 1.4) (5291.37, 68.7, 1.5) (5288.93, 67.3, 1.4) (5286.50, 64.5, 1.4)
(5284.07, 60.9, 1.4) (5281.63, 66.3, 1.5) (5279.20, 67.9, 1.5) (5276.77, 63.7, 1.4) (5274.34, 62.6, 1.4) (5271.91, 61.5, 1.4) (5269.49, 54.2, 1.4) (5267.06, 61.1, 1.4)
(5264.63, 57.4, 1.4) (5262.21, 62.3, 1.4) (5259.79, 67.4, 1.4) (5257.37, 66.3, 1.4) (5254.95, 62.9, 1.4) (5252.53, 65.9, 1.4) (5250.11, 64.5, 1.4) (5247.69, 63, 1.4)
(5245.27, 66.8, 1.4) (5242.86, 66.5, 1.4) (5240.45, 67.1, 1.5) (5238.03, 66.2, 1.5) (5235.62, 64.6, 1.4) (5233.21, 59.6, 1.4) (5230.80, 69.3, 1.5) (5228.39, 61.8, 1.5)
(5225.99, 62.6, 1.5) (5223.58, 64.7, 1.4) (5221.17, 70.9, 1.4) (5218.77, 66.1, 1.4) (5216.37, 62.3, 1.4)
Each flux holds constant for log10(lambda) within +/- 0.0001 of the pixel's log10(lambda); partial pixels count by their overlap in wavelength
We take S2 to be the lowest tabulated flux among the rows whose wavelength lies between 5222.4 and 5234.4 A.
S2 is 59.6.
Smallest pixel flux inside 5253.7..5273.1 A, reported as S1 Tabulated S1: 54.2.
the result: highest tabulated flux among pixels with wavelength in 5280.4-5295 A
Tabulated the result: 68.7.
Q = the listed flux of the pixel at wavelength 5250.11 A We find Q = 64.5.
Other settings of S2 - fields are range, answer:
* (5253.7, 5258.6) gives 62.9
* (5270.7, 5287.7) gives 60.9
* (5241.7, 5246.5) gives 66.5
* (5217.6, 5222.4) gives 66.1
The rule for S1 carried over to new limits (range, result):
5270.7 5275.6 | 61.5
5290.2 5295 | 65.7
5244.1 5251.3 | 63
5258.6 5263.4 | 62.3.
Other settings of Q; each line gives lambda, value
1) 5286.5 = 64.5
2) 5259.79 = 67.4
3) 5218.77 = 66.1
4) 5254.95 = 62.9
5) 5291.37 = 68.7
